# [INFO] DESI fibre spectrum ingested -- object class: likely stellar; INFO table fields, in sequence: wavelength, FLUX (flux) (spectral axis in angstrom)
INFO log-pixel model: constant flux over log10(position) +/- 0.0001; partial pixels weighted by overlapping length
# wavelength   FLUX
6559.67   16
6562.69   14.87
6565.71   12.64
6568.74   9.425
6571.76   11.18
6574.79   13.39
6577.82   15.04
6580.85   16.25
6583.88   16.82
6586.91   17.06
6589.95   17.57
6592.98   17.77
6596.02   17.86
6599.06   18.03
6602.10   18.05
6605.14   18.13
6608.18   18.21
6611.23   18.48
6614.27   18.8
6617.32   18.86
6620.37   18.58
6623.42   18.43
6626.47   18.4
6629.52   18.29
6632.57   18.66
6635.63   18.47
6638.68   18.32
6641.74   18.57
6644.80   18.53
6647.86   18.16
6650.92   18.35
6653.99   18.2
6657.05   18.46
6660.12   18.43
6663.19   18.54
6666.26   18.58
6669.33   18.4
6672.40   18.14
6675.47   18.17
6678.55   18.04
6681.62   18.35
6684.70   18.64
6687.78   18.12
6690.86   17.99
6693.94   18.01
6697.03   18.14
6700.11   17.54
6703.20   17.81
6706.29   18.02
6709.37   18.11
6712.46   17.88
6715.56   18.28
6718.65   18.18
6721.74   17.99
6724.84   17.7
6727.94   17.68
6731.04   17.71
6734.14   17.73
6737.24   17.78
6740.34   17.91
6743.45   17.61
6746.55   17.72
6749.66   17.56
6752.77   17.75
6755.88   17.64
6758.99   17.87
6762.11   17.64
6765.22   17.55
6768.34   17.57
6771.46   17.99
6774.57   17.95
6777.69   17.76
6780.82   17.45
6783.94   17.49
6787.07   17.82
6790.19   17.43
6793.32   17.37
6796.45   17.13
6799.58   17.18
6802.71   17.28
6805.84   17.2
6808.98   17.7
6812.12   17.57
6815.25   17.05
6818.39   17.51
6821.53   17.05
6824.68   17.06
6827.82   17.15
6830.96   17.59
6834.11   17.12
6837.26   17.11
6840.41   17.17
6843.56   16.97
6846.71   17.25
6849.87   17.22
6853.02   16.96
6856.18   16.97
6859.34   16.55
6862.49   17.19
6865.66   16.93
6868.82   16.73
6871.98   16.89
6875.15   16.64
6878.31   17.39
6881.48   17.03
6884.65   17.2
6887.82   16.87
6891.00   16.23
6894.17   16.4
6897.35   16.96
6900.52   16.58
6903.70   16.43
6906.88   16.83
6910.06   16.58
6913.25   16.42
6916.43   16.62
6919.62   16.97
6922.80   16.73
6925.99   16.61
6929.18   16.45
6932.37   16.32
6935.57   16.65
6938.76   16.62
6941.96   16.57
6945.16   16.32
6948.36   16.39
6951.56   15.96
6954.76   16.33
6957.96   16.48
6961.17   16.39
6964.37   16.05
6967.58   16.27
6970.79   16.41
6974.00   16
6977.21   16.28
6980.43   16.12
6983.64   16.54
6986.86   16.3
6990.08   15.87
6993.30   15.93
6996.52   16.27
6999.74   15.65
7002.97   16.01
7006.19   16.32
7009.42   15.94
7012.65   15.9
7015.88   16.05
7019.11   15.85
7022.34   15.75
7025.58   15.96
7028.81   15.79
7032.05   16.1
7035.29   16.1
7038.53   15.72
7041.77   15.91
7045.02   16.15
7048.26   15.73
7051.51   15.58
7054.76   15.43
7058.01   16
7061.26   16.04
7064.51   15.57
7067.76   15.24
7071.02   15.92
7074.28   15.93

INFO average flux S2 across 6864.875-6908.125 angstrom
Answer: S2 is 16.8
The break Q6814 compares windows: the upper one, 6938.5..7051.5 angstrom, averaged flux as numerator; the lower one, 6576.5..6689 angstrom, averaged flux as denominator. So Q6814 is 0.89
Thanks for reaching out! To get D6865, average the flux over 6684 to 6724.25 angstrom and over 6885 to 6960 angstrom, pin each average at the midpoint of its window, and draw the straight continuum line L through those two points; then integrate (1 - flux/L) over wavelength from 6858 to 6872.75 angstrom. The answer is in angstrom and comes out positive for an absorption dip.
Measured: 0.1 angstrom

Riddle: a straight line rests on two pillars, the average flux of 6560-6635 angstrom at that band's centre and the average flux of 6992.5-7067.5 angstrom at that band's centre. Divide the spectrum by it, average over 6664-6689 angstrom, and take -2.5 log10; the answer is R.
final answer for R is -0.11 mag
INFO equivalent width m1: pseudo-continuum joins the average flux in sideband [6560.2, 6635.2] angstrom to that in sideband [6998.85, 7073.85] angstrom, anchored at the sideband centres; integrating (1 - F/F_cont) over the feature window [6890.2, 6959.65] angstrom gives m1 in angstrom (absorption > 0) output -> -1.9 angstrom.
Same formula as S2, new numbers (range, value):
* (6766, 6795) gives 17.6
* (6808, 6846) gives 17.2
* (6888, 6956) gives 16.5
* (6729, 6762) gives 17.7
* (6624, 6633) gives 18.4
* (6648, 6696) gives 18.3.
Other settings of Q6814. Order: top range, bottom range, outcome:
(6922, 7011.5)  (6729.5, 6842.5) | 0.93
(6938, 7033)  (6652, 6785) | 0.90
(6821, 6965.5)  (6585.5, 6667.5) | 0.92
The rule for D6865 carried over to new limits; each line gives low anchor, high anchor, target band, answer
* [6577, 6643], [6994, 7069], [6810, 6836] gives -0.55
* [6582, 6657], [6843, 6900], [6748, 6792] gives -0.64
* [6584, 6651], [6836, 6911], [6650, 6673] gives -0.52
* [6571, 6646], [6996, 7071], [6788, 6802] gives -0.40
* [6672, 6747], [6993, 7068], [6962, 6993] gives 0.06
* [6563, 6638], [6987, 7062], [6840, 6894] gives -2.23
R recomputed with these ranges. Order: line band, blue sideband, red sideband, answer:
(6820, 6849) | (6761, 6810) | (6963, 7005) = 0.00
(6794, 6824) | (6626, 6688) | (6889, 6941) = 0.00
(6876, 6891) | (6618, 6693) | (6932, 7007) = -0.01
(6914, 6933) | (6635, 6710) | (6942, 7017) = -0.01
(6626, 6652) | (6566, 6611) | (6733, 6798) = -0.12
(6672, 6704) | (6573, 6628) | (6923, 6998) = -0.05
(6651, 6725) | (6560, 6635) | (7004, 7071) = -0.10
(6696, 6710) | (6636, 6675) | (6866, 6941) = 0.01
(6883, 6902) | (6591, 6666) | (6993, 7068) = 0.00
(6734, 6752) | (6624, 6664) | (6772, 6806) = 0.00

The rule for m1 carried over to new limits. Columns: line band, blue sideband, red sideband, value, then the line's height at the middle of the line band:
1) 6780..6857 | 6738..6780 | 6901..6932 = 0.1 angstrom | 17.3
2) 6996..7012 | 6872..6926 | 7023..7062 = 0.1 angstrom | 16.1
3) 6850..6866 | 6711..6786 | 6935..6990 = 0.1 angstrom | 17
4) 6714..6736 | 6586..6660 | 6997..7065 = -0.3 angstrom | 17.7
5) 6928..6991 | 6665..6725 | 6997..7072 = 0.2 angstrom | 16.4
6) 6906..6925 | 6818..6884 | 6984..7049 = 0.0 angstrom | 16.6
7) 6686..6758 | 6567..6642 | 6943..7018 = -4.5 angstrom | 16.8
